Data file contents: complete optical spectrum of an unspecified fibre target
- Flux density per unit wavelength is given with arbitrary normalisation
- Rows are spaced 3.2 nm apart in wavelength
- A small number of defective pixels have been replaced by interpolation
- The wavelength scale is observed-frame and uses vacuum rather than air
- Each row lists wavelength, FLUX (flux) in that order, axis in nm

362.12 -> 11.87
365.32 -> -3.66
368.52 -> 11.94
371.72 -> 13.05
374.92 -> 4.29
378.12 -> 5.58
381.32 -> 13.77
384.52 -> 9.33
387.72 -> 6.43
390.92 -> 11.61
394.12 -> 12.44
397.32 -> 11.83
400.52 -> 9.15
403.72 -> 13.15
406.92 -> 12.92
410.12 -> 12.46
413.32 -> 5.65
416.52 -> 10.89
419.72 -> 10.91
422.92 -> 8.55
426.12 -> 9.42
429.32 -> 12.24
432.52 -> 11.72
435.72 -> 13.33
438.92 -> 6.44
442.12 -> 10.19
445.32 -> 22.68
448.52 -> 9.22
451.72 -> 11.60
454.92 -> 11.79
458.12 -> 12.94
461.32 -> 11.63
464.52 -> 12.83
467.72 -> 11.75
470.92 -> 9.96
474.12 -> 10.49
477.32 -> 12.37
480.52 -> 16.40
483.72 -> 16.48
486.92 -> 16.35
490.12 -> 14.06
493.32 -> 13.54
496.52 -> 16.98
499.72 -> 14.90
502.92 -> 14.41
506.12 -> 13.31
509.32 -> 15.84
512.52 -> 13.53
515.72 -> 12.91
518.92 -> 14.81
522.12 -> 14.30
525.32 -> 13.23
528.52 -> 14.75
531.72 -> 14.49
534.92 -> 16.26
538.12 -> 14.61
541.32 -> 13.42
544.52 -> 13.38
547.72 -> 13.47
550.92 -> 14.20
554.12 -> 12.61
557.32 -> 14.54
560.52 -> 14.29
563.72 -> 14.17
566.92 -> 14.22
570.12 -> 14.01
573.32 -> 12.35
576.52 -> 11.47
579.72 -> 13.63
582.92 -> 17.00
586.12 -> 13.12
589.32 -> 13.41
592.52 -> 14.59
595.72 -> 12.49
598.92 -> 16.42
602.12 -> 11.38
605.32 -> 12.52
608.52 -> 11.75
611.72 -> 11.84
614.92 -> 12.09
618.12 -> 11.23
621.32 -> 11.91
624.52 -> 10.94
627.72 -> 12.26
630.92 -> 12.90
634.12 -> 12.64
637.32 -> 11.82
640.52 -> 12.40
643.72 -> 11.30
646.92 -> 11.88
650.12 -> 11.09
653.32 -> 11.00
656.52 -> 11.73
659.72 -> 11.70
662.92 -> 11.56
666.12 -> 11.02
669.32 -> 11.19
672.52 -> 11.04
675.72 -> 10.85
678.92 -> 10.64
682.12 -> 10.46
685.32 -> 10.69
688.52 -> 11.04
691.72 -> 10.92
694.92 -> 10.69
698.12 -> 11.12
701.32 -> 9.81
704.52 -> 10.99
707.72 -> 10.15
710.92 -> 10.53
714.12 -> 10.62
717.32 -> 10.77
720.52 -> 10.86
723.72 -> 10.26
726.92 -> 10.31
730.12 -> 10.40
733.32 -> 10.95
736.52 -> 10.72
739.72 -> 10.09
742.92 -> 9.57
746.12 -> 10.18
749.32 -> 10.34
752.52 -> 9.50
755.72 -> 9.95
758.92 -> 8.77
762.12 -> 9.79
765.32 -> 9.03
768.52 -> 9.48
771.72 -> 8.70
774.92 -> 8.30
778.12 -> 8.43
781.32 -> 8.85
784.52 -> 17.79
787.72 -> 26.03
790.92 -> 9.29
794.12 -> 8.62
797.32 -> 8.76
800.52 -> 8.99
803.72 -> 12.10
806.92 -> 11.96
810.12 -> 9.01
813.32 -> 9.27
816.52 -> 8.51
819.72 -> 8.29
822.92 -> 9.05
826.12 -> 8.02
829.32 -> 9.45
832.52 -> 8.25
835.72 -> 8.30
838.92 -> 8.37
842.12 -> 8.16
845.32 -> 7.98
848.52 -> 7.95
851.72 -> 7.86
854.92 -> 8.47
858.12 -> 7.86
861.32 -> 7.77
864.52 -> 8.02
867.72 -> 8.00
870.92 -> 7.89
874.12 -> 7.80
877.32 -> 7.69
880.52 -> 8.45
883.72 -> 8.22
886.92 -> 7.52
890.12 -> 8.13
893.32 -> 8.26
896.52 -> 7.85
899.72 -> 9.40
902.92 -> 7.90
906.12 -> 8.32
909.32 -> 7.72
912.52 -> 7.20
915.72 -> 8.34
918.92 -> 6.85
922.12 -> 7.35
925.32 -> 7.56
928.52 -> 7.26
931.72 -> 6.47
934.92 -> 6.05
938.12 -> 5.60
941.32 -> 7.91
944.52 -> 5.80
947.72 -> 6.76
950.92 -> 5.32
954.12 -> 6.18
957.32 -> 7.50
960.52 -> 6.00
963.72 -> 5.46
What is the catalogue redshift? 0.20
